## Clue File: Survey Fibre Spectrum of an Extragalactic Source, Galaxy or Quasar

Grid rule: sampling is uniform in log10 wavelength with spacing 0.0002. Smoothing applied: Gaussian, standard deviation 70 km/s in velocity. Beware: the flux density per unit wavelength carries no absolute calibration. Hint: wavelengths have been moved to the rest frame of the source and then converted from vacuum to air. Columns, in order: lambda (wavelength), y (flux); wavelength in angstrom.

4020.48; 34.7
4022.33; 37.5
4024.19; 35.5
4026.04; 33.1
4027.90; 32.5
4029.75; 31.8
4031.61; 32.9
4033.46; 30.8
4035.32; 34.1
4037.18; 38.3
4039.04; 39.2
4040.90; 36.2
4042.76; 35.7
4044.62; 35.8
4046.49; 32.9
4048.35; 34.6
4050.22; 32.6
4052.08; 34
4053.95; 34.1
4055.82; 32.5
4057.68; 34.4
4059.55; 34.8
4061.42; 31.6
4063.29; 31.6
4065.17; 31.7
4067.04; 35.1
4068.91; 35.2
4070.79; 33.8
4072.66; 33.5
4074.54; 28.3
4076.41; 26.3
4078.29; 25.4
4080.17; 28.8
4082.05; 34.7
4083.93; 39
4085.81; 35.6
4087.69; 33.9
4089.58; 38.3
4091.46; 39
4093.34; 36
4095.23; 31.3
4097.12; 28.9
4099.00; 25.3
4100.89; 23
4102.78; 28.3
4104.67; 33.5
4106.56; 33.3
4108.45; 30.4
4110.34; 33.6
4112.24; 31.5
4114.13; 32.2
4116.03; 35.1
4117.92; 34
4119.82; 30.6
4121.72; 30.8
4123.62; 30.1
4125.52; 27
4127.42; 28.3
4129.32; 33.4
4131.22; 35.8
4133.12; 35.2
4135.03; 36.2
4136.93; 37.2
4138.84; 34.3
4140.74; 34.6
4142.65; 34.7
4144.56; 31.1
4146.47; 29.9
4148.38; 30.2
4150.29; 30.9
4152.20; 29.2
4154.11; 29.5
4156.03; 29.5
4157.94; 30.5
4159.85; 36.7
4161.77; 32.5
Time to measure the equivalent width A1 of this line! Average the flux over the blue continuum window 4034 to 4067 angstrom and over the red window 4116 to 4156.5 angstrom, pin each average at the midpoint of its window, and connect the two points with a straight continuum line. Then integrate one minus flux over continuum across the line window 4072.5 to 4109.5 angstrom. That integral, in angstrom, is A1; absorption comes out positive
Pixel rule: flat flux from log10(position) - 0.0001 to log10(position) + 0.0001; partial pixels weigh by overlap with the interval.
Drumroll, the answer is 1.9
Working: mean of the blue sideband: 34.3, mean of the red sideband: 32.1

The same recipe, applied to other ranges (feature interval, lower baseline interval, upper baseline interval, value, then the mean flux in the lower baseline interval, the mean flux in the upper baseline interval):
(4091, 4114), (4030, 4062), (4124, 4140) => 1.8 angstrom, 34.4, 33.3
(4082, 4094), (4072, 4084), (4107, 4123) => -2.4 angstrom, 30.2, 32.3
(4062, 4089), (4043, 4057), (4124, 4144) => 1.1 angstrom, 33.9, 33.5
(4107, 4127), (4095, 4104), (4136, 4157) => -1.8 angstrom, 27.2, 31.9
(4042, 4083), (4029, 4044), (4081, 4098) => 2.9 angstrom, 34.9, 35.2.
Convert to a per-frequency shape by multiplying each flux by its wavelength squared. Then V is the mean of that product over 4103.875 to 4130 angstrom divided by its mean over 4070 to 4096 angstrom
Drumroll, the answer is 0.97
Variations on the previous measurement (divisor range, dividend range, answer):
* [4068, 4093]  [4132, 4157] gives 1.01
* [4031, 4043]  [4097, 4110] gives 0.85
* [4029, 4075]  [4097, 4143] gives 0.97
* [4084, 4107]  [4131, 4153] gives 1.05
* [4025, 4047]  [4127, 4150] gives 1.02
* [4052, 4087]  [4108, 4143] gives 1.04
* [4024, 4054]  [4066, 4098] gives 0.99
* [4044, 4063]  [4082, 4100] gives 1.03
